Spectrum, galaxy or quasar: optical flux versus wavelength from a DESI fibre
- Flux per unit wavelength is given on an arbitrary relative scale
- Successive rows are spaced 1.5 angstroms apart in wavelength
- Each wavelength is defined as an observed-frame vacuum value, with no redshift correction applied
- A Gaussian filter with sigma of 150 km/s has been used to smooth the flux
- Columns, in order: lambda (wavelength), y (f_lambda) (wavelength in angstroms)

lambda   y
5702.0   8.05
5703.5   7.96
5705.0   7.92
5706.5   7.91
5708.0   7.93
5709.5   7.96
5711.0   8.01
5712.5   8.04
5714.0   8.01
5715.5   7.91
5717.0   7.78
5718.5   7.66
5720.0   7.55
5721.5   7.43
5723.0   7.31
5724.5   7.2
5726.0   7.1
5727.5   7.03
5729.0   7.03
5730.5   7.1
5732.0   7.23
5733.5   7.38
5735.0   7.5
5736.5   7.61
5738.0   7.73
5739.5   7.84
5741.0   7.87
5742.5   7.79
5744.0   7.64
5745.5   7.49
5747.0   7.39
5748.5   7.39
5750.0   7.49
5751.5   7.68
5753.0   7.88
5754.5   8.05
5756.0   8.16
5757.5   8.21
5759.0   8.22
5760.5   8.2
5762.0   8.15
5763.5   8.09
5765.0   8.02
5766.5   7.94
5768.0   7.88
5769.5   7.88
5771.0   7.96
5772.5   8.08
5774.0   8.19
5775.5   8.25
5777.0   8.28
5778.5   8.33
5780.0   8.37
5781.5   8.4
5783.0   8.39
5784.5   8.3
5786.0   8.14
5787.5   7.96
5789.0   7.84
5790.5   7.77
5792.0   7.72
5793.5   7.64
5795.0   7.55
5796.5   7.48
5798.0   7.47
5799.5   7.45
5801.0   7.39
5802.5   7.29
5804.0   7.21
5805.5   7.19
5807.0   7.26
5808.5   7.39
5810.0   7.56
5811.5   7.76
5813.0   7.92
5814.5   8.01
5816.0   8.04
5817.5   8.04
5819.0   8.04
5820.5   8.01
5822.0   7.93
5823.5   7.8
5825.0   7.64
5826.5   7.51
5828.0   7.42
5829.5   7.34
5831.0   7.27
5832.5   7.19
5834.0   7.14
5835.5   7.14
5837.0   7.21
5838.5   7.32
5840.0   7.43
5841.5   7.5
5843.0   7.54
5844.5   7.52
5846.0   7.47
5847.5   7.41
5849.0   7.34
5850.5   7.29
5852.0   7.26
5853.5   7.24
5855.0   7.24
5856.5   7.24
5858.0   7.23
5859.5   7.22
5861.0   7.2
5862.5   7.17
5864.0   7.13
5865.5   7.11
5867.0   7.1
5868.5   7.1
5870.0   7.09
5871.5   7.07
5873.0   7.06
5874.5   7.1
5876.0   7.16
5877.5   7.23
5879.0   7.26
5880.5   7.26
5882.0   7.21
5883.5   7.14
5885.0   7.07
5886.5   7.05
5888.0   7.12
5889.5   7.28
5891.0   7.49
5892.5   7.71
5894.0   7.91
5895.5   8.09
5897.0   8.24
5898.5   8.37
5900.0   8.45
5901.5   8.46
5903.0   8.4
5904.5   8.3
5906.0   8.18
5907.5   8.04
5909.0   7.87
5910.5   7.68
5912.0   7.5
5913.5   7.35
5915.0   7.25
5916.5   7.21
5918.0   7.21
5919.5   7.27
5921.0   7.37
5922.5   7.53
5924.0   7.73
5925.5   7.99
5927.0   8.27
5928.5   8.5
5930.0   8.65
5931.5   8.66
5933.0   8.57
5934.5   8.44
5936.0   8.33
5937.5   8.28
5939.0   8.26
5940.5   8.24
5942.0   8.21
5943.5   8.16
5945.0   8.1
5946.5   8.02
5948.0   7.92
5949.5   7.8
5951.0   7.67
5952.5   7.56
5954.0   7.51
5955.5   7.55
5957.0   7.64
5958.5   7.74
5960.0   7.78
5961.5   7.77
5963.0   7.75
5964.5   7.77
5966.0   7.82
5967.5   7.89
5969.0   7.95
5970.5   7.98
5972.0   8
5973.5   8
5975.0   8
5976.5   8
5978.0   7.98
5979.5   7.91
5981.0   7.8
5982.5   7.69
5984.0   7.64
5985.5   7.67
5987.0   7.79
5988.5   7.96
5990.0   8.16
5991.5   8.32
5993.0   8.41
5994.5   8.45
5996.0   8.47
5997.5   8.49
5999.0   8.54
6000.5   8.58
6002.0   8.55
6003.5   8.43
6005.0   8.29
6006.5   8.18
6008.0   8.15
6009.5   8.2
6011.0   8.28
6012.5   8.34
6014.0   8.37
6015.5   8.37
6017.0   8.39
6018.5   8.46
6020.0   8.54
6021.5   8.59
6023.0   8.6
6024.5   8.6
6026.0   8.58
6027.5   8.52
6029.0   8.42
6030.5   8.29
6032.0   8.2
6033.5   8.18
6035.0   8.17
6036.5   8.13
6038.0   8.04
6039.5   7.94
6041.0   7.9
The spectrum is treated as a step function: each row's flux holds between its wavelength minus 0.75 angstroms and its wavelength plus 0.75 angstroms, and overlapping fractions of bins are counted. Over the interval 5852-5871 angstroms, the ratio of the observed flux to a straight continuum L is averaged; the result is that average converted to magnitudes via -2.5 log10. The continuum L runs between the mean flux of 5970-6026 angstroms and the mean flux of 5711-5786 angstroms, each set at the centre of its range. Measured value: 0.12 mag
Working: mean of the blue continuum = 7.81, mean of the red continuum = 8.23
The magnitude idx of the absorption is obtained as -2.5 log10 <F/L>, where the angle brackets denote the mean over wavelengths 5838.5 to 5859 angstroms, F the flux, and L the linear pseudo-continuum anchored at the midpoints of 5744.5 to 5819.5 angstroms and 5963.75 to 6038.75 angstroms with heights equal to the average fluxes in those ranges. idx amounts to 0.09 mag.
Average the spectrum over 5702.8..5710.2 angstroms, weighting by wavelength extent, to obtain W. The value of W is 7.94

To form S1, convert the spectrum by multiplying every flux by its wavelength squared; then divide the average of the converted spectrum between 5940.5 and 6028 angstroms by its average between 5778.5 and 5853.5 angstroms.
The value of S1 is 1.13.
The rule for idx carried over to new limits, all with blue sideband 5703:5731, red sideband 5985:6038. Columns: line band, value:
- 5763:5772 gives -0.030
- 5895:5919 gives 0.024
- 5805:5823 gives 0.012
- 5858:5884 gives 0.120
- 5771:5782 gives -0.065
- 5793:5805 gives 0.056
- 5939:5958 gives 0.041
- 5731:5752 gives 0.017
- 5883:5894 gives 0.103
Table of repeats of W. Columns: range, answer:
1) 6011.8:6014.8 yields 8.36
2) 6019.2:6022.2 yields 8.56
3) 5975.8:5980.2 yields 7.96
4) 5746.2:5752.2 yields 7.49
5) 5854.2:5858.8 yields 7.24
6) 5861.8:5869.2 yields 7.12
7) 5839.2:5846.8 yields 7.49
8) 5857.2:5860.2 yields 7.23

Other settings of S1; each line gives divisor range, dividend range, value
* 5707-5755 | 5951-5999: 1.13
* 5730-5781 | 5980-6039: 1.15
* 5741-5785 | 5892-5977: 1.05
